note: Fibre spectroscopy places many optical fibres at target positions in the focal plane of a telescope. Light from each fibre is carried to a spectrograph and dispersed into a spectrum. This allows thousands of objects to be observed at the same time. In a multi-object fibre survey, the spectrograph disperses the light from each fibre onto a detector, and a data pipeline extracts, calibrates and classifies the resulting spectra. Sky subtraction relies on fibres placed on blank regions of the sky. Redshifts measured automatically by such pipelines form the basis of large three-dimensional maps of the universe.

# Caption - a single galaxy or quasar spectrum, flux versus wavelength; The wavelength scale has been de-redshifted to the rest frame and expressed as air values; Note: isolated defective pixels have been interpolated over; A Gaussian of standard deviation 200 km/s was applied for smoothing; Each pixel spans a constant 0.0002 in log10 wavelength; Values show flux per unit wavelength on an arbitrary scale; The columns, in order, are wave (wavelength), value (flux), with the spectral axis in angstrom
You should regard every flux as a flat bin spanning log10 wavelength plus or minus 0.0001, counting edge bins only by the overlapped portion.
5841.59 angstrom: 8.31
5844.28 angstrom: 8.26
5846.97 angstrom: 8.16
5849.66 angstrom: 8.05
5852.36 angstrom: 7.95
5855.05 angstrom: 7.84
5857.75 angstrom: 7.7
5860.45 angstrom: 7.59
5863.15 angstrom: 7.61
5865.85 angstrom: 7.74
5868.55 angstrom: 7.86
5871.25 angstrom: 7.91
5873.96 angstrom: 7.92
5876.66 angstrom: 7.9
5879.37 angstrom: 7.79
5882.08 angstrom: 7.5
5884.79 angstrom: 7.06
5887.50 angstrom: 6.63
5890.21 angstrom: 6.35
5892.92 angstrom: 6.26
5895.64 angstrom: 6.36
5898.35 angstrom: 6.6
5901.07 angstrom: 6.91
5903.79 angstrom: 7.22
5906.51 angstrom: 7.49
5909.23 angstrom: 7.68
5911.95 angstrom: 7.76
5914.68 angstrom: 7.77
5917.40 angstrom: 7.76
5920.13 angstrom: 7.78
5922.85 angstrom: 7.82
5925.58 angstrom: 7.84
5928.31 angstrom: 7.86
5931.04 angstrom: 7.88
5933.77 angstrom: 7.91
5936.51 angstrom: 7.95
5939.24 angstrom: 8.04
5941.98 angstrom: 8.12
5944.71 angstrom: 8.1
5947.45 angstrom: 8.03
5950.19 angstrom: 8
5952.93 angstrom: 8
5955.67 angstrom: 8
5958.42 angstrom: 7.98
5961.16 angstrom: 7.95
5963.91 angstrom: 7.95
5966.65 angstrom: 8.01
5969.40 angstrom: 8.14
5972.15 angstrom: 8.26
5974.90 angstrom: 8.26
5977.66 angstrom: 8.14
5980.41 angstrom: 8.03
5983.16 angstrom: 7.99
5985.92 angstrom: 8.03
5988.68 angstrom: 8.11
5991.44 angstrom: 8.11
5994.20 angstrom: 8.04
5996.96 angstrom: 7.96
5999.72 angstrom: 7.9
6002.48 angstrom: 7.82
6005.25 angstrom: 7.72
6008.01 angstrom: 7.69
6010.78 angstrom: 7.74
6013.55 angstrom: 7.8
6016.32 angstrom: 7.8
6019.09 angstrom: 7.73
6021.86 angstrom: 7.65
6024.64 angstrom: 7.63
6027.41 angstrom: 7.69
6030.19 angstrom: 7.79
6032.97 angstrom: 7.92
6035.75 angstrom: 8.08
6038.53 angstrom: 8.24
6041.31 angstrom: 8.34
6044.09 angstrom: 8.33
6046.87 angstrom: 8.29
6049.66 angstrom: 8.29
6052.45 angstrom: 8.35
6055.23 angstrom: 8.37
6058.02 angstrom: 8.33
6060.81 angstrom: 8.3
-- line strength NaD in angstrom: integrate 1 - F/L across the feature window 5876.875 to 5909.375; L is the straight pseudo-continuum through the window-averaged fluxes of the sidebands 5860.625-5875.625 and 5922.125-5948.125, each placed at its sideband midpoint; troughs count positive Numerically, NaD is 3.6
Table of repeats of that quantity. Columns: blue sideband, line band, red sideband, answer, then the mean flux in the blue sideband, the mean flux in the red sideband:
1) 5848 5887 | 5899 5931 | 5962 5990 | 1.1 angstrom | 7.72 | 8.09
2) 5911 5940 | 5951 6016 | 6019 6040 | -1.1 angstrom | 7.85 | 7.85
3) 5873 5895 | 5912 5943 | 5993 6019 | -2.1 angstrom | 7.14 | 7.83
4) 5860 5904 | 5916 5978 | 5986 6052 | -3.4 angstrom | 7.24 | 7.95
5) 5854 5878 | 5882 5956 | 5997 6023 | 2.5 angstrom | 7.79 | 7.77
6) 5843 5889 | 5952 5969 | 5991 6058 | -0.2 angstrom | 7.73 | 7.98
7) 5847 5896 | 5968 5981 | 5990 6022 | -0.7 angstrom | 7.49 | 7.84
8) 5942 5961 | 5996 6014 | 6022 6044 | 0.4 angstrom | 8.02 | 7.96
